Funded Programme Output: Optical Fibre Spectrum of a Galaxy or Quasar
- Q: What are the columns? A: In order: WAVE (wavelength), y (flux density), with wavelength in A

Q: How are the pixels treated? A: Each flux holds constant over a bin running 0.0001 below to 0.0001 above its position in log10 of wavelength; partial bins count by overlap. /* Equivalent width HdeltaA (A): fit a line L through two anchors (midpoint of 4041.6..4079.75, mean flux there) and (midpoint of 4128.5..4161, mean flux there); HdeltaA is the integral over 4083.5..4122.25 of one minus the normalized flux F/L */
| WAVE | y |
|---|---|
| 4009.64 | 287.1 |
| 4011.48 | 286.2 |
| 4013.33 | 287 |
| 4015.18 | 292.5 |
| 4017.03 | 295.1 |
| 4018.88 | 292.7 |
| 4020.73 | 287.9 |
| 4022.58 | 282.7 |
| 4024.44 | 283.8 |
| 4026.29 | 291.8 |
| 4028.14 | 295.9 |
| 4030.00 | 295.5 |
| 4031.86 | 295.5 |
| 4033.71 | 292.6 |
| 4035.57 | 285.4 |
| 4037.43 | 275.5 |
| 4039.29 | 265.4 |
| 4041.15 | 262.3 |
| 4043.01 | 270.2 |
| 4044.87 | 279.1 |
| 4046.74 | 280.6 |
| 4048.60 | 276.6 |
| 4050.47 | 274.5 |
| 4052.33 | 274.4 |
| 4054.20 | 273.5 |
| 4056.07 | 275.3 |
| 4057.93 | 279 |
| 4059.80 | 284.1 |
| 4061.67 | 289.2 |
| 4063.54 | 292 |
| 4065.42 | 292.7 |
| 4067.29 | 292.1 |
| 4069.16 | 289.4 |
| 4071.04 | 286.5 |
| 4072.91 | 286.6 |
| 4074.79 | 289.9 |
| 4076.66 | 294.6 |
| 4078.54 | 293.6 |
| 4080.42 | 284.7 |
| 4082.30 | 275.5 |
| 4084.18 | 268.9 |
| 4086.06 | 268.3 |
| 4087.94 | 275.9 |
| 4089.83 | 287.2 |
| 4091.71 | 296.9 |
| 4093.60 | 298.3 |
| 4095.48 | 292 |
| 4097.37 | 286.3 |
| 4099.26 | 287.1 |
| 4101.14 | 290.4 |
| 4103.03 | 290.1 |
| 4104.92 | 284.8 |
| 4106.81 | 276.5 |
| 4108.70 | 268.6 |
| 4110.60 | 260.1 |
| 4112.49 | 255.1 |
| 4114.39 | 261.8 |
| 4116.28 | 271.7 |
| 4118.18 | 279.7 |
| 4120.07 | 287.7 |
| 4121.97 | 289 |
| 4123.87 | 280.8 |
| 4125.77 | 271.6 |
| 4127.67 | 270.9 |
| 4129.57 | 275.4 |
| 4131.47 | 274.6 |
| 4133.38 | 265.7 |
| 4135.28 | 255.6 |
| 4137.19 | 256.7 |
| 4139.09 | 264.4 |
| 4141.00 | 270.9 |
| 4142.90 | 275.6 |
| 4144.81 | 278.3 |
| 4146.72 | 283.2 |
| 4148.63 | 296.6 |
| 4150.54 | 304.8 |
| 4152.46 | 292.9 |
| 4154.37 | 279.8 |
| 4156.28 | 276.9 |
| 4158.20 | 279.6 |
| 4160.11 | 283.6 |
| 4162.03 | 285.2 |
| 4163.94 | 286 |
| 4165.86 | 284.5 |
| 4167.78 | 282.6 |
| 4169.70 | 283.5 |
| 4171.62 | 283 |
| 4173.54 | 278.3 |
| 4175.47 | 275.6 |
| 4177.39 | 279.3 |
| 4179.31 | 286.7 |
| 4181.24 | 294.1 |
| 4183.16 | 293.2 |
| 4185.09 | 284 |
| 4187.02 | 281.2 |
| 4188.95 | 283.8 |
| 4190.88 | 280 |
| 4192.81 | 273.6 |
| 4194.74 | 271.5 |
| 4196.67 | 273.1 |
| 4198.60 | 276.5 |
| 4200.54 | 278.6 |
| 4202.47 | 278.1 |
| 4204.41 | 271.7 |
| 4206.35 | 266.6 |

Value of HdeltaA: 0.09 A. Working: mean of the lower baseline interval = 283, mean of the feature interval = 280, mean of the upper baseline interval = 277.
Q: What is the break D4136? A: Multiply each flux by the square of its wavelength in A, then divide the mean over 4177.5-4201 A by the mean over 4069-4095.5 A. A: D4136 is 1.0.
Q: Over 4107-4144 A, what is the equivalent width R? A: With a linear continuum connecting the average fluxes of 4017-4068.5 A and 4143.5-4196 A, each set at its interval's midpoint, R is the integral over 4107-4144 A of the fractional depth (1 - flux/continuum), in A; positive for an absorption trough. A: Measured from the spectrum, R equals 1.7 A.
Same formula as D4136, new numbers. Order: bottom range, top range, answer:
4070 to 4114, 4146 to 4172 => 1.05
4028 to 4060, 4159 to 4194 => 1.08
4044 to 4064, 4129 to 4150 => 1.02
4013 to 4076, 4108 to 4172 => 1.02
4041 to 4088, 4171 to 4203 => 1.06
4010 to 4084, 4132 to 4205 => 1.04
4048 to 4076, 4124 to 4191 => 1.03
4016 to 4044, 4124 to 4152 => 1.02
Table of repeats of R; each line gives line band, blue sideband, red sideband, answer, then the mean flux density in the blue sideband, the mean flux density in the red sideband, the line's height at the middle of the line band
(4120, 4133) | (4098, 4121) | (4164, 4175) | 0.03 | 276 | 282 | 278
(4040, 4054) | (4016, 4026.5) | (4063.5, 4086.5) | 0.66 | 289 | 286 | 287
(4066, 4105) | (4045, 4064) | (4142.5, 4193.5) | -0.82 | 280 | 284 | 281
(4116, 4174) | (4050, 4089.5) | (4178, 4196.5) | 0.76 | 283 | 283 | 283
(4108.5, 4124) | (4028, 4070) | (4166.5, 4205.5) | 0.48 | 282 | 280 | 281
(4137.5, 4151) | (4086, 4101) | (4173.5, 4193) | 0.25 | 288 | 283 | 285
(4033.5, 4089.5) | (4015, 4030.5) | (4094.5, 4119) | 0.70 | 291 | 277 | 284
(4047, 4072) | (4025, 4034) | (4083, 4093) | 0.33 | 294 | 280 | 287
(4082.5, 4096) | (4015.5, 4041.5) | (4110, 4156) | -0.16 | 287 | 275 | 280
